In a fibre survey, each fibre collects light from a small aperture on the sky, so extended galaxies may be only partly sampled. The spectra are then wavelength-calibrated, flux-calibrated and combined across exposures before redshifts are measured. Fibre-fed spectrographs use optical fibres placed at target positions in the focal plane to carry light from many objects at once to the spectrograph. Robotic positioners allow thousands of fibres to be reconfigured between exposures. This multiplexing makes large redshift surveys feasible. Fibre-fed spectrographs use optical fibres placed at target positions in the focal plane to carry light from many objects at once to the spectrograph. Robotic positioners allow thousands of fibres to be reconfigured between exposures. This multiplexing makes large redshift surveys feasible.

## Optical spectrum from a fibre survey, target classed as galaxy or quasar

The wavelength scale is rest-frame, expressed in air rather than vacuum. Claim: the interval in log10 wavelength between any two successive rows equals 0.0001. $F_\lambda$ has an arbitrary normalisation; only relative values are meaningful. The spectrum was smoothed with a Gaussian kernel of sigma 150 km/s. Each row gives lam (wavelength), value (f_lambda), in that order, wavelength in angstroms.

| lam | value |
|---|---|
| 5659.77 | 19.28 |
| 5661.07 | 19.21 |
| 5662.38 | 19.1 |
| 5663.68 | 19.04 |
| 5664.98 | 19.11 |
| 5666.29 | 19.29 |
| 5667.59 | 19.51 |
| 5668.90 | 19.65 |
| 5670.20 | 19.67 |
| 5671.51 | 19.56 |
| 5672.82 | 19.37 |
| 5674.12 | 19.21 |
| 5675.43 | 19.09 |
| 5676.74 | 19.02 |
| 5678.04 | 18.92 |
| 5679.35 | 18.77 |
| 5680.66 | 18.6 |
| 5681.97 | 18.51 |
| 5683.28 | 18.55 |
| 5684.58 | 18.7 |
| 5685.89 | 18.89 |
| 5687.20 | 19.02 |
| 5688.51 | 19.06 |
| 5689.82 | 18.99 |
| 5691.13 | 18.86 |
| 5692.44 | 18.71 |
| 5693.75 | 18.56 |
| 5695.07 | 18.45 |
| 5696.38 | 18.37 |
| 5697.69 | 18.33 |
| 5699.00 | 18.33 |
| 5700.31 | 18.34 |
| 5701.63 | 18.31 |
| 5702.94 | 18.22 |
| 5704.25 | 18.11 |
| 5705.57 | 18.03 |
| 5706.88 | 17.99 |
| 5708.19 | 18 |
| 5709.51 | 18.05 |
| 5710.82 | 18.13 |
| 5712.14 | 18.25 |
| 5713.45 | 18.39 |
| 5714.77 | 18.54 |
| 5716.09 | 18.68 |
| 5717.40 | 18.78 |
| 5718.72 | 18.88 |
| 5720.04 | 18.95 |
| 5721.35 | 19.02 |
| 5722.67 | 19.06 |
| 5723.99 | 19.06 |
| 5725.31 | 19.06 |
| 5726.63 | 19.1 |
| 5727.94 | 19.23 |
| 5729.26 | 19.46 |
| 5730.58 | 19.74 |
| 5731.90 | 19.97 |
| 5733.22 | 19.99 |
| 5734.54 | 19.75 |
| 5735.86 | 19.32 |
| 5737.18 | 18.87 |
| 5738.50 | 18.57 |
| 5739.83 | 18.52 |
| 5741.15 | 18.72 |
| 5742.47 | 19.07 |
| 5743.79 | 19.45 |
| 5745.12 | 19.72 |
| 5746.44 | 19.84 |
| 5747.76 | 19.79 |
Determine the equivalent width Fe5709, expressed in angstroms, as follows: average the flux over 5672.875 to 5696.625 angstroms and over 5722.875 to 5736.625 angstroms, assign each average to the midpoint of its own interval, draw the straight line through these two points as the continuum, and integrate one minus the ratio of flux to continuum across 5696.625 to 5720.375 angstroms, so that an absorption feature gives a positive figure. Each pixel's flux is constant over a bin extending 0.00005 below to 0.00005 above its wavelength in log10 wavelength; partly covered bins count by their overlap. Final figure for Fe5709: 1.0 angstroms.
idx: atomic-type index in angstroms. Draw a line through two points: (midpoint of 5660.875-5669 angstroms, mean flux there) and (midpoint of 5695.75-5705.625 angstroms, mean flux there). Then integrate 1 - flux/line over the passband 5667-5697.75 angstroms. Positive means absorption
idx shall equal -0.3 angstroms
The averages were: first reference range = 19.2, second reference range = 18.3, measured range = 18.9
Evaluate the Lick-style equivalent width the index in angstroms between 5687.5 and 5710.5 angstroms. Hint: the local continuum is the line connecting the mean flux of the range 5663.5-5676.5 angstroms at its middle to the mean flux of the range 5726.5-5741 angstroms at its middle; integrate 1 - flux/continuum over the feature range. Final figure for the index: 1.1 angstroms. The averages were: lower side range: 19.3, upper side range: 19.3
